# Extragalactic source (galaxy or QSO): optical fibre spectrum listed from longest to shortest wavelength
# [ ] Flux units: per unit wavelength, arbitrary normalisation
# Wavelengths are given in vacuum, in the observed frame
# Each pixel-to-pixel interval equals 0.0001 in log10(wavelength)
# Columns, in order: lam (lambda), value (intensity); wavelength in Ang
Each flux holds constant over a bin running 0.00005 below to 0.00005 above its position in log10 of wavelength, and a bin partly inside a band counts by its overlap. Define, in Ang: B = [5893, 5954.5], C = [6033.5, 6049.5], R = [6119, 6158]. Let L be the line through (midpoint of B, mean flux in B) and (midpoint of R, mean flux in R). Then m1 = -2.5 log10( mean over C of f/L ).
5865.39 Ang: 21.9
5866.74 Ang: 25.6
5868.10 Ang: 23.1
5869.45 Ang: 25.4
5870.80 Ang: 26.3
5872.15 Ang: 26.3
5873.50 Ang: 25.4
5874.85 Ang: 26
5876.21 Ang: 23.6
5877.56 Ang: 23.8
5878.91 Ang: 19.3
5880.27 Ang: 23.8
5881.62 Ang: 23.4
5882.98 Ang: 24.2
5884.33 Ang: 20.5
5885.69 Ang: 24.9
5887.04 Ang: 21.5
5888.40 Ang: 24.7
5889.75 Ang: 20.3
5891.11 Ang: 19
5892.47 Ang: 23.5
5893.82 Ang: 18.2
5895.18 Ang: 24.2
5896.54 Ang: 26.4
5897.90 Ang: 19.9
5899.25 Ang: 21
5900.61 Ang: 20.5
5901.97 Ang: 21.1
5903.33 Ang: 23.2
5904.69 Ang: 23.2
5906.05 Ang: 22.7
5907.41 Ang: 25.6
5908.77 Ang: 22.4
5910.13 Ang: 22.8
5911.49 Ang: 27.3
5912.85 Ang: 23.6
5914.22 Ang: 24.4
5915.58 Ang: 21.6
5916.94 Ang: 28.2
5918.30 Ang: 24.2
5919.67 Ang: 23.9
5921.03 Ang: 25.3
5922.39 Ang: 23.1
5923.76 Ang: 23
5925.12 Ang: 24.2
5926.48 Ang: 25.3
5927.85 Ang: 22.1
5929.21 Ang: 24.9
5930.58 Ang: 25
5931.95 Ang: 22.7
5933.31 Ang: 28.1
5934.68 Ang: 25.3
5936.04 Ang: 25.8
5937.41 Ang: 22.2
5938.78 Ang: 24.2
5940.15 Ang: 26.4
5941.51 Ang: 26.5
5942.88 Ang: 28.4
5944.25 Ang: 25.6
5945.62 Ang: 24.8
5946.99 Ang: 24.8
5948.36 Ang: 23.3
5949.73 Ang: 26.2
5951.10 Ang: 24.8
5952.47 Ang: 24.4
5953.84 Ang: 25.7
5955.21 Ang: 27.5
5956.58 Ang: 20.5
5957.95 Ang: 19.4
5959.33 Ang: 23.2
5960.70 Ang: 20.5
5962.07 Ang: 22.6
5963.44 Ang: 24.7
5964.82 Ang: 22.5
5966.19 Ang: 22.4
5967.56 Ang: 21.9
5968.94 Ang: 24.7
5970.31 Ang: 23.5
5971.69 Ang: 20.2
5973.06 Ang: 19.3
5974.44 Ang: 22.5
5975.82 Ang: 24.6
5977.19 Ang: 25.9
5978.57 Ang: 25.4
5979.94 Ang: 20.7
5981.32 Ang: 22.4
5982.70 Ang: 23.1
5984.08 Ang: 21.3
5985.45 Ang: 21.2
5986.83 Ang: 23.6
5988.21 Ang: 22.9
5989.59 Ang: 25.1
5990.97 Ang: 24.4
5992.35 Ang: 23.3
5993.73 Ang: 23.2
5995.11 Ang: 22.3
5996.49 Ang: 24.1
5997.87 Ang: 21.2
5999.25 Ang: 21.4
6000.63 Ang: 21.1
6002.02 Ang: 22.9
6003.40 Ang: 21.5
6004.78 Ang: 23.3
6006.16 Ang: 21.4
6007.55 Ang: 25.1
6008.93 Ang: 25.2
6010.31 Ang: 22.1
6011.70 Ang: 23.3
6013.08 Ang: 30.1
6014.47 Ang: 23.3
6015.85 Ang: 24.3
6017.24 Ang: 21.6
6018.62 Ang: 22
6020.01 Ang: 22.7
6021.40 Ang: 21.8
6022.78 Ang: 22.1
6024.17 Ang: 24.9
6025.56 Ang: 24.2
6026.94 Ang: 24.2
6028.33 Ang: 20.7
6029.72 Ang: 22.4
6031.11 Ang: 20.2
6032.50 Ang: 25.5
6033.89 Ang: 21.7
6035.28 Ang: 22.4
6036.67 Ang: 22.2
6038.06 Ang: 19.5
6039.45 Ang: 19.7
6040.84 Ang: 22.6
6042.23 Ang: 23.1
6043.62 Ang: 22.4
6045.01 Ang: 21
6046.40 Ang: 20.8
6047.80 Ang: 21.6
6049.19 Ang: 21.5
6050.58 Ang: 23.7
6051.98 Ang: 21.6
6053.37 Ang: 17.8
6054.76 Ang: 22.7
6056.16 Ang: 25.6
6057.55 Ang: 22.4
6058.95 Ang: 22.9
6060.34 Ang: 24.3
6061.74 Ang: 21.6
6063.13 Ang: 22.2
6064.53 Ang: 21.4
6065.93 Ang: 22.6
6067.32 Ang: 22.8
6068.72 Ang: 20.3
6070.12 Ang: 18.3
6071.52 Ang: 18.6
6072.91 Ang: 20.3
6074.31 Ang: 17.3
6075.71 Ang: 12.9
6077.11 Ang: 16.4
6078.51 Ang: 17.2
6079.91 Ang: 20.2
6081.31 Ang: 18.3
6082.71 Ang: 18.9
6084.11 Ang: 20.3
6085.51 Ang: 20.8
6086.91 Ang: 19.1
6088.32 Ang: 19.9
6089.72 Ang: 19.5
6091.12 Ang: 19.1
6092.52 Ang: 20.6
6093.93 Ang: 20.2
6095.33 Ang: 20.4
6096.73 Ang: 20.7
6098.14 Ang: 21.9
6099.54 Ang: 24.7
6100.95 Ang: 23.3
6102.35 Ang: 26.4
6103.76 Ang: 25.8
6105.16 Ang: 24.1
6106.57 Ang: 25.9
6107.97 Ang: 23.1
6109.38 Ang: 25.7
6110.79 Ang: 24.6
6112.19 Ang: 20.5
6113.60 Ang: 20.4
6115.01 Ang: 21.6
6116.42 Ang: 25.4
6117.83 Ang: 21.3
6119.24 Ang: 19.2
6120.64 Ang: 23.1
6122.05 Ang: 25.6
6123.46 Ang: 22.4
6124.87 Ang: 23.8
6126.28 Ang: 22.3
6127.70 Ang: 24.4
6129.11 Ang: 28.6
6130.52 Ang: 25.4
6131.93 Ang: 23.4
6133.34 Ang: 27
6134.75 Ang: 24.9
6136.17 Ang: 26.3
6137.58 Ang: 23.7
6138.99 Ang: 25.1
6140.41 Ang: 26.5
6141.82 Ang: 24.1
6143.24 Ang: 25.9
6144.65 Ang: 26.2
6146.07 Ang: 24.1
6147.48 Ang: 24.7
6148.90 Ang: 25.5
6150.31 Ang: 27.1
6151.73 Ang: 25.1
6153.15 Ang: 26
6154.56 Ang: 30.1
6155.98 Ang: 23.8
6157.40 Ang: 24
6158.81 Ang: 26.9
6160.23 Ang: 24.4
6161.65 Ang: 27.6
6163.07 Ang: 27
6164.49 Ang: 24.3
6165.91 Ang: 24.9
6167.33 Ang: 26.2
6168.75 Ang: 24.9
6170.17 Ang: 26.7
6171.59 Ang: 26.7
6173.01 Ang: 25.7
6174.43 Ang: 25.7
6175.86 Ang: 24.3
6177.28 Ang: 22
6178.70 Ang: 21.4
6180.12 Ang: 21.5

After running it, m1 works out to 0.145 mag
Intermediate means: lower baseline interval 24.1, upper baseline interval 25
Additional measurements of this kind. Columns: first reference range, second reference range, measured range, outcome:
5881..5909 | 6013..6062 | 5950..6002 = -0.024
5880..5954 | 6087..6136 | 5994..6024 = 0.021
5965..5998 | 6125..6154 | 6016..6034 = 0.041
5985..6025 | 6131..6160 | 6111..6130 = 0.093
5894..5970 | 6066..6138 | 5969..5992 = 0.019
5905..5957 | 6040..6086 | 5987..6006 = -0.004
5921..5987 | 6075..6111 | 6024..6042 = 0.000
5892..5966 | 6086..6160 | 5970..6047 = 0.053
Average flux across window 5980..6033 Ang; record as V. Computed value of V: 23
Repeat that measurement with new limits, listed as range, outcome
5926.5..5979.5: 24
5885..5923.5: 23.1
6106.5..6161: 24.6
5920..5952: 24.9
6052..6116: 21.2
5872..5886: 23.6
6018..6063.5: 22.2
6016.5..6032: 22.5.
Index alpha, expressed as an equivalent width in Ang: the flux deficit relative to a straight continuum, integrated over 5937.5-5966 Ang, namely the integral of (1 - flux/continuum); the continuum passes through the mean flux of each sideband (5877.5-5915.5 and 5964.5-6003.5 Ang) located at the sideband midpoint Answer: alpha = -1.9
